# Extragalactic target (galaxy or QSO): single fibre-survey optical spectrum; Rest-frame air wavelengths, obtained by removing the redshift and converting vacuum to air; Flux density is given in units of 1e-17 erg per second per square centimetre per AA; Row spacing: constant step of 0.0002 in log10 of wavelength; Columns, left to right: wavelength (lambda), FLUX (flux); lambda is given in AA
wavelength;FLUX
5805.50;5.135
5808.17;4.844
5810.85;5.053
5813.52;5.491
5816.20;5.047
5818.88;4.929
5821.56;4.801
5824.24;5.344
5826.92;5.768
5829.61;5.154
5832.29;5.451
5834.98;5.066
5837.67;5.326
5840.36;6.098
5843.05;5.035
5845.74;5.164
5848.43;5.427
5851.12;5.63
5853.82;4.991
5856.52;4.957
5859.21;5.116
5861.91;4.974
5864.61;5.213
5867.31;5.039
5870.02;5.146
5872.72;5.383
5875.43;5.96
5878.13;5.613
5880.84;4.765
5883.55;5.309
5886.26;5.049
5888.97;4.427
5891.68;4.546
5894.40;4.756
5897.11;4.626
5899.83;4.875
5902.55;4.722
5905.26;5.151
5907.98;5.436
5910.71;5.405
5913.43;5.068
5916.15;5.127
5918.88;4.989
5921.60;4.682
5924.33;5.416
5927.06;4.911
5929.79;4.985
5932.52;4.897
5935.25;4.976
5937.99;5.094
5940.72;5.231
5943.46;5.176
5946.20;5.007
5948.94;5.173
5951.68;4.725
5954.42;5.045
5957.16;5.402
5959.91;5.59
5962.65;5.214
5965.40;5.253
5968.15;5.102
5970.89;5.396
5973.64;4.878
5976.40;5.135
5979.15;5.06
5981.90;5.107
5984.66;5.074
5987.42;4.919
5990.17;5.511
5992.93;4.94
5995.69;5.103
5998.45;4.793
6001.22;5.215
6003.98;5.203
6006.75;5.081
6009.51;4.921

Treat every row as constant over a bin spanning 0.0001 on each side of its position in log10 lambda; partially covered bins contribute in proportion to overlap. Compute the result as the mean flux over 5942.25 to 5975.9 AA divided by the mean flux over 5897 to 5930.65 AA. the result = 1.02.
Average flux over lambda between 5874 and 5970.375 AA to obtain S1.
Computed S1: 5.08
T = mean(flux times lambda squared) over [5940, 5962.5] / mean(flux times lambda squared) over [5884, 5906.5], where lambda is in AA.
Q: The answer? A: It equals 1.10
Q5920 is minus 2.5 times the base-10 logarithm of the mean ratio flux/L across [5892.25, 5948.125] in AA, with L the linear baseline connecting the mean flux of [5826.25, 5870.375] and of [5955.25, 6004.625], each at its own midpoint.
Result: 0.039 mag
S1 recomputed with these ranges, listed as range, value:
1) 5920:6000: 5.1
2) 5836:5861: 5.3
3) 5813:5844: 5.29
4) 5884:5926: 4.96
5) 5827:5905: 5.15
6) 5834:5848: 5.35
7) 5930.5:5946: 5.07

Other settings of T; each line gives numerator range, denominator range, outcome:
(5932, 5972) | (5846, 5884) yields 1.01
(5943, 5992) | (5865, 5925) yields 1.04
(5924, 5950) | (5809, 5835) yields 1.01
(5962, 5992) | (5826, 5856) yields 1.01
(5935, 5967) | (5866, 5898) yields 1.05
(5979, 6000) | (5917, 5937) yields 1.04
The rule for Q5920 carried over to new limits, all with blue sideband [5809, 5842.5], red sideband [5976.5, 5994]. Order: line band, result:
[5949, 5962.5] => -0.01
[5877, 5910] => 0.06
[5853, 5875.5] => 0.02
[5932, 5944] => 0.02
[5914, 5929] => 0.03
